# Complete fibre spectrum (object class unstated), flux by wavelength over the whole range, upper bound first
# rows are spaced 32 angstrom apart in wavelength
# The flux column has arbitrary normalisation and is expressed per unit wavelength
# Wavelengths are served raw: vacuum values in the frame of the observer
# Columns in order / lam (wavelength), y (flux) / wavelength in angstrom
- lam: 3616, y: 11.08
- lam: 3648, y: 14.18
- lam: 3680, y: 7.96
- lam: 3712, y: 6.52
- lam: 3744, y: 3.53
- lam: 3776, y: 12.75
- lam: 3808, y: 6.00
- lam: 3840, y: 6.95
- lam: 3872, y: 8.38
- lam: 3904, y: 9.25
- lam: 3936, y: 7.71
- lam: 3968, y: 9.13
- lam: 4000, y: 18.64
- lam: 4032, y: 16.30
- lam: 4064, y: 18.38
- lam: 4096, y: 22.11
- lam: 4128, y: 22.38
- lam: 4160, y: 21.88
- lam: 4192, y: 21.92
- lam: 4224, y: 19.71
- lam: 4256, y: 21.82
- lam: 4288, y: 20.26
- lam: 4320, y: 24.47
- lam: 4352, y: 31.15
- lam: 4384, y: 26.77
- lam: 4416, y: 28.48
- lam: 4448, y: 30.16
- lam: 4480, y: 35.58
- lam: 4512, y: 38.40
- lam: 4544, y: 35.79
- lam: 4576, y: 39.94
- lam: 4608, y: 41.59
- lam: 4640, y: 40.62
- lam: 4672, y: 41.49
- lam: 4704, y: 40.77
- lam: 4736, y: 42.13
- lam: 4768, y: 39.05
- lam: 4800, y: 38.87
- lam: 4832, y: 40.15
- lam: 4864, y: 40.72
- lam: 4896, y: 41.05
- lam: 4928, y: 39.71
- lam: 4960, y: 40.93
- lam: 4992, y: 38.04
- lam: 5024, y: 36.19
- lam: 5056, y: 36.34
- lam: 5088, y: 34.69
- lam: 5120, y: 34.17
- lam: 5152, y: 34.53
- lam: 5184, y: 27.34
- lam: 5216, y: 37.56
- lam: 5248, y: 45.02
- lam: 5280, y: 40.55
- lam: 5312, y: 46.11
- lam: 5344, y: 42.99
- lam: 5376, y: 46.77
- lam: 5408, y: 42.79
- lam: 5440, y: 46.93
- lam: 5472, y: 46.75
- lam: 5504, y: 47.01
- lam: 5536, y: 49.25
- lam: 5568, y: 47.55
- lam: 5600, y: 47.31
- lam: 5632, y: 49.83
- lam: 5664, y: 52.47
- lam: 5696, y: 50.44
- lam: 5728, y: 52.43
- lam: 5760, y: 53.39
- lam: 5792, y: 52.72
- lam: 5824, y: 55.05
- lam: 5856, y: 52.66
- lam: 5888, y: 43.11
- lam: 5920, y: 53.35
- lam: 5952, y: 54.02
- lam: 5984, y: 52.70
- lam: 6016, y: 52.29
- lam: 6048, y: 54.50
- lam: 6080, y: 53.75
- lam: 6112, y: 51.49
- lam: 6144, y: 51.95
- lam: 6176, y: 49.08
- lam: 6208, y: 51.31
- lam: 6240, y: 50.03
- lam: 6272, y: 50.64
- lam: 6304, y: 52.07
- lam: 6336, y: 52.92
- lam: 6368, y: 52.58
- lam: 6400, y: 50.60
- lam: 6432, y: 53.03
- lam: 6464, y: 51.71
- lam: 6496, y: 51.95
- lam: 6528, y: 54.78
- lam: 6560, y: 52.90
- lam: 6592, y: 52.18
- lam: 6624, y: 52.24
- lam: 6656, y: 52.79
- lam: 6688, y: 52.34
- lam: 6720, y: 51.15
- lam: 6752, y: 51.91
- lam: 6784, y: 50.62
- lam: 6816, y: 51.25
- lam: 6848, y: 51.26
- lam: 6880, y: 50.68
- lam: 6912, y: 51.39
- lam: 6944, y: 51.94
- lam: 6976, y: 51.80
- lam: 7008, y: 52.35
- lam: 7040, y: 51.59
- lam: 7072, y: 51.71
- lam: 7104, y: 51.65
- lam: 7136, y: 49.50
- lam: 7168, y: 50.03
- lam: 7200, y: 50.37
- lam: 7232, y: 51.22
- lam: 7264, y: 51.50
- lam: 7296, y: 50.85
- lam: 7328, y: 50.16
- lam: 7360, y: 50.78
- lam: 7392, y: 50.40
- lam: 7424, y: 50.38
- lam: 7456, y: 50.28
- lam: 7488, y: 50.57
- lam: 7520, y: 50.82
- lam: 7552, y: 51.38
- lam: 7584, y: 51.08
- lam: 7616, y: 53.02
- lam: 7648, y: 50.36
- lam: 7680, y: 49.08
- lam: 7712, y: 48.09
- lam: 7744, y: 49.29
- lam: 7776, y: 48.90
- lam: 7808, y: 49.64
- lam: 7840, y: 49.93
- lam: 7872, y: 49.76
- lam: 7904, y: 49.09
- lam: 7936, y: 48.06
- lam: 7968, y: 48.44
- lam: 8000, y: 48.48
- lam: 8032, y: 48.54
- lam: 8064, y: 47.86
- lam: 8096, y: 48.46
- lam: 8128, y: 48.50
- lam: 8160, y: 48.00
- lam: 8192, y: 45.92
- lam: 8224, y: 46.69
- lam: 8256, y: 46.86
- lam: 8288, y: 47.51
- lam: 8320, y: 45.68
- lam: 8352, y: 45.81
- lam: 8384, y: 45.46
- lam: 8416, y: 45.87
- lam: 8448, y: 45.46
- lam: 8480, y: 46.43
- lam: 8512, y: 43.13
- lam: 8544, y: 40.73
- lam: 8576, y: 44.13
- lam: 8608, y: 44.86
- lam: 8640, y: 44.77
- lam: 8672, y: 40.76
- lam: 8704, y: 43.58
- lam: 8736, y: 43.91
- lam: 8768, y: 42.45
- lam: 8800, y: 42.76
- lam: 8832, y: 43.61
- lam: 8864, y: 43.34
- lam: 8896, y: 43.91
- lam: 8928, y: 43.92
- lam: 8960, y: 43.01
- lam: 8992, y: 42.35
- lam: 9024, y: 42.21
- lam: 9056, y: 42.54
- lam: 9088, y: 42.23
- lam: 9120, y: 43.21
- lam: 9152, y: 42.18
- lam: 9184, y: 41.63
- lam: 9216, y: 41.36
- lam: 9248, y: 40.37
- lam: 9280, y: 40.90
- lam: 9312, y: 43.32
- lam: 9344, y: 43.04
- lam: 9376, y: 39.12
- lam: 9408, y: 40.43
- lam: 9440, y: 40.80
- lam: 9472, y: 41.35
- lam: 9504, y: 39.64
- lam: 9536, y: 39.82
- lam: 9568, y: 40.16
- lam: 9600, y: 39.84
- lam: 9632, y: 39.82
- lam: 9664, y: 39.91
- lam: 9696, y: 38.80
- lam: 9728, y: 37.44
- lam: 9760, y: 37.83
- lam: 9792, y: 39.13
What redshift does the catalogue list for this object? 0.00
